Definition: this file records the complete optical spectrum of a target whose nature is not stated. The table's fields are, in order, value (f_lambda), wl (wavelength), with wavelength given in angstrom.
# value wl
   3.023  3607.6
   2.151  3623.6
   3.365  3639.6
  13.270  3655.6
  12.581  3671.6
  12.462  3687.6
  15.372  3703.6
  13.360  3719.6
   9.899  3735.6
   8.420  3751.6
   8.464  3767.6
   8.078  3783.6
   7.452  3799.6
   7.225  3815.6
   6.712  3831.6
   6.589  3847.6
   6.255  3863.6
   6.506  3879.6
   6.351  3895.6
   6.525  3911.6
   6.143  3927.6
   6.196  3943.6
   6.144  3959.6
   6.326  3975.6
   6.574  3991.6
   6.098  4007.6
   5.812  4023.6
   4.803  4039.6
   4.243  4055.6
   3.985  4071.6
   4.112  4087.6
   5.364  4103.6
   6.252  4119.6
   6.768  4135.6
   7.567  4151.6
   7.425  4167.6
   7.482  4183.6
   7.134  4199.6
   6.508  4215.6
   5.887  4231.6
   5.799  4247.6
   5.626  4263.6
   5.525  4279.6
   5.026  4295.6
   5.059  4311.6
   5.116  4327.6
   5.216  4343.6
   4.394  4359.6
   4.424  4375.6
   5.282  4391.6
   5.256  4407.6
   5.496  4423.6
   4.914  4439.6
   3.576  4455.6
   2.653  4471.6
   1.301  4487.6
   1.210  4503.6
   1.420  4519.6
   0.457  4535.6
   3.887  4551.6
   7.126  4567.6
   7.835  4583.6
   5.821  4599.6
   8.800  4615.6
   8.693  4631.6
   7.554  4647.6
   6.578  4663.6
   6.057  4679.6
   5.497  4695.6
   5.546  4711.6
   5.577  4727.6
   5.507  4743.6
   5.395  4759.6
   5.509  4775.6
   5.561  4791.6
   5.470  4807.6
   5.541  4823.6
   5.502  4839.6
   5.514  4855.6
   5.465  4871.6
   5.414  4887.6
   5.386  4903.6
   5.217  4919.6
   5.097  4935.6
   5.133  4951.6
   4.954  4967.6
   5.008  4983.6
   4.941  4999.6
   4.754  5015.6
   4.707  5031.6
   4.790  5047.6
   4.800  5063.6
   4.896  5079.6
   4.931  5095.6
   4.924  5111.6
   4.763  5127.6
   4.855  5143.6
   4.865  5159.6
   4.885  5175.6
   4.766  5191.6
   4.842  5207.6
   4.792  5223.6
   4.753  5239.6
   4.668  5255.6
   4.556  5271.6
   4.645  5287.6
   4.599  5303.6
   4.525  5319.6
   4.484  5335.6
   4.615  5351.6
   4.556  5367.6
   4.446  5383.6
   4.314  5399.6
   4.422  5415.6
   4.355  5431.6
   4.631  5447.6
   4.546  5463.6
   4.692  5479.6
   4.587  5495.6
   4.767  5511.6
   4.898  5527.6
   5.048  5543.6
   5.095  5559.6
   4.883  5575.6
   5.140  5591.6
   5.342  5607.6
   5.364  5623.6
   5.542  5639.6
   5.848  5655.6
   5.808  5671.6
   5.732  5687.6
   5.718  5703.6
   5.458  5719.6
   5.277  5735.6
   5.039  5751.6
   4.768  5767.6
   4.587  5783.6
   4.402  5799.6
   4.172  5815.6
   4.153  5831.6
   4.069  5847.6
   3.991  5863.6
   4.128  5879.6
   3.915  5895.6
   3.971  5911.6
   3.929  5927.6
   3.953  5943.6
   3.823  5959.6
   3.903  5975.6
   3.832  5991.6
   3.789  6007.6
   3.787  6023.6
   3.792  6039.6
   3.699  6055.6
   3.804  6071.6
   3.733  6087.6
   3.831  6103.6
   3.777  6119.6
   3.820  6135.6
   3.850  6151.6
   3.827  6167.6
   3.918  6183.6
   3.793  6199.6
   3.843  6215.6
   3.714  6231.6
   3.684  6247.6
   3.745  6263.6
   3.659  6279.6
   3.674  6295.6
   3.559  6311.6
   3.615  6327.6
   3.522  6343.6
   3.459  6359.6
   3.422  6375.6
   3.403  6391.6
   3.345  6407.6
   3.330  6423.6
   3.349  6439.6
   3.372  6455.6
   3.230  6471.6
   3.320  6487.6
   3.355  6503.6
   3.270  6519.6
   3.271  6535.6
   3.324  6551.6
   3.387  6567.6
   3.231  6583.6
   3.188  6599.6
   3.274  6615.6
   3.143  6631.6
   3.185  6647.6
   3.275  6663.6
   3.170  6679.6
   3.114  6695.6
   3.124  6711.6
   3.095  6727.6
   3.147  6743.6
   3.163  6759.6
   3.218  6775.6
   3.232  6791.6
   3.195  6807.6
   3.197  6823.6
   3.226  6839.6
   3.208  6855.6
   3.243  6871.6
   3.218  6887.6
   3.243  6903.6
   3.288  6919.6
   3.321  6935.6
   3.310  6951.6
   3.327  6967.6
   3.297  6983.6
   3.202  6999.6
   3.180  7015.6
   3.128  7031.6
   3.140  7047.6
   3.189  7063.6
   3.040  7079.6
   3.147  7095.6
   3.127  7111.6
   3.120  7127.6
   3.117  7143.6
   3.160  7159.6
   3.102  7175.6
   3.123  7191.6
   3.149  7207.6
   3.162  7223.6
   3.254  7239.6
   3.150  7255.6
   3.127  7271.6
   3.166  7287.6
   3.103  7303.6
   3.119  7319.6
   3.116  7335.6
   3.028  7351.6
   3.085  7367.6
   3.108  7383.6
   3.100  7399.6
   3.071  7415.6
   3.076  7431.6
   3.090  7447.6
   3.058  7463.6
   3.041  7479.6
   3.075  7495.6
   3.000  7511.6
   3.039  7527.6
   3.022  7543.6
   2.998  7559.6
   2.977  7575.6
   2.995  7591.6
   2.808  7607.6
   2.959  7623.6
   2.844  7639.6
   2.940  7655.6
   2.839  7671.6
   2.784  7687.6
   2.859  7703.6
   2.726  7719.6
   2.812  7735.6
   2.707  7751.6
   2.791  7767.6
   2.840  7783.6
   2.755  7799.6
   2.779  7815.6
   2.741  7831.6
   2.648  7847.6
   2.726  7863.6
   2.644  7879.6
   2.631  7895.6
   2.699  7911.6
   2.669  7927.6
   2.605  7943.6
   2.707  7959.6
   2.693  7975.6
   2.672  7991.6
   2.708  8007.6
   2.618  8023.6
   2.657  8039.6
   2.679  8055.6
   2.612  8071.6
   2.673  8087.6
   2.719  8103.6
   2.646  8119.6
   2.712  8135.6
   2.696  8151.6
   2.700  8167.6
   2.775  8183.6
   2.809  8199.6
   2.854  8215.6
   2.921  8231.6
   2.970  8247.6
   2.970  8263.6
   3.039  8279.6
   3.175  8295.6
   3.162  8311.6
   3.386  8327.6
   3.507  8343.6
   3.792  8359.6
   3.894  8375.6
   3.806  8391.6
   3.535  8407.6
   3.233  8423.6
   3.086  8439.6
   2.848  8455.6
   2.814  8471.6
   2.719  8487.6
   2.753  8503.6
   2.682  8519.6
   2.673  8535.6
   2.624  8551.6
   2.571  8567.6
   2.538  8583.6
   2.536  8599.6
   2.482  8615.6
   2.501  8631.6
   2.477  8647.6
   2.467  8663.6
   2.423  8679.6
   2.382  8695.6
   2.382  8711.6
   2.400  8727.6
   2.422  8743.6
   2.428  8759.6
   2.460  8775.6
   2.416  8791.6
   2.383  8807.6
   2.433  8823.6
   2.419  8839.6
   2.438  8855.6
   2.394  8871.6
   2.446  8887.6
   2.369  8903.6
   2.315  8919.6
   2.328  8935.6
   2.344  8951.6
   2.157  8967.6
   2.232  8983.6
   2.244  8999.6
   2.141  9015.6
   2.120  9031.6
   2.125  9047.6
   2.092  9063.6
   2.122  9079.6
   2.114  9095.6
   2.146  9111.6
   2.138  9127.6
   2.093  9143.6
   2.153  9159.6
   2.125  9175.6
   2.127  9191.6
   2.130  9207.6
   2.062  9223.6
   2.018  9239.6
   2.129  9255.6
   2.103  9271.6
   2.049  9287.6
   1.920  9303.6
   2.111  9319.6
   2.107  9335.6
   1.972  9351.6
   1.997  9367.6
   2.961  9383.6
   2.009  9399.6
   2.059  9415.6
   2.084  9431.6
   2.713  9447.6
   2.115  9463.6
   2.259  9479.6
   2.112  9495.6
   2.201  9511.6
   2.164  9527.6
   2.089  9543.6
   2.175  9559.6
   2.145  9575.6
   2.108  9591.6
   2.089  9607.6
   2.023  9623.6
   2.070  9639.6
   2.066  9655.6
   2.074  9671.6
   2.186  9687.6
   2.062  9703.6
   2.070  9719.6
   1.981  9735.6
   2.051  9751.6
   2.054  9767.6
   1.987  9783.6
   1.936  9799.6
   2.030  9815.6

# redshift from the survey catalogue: 1.994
